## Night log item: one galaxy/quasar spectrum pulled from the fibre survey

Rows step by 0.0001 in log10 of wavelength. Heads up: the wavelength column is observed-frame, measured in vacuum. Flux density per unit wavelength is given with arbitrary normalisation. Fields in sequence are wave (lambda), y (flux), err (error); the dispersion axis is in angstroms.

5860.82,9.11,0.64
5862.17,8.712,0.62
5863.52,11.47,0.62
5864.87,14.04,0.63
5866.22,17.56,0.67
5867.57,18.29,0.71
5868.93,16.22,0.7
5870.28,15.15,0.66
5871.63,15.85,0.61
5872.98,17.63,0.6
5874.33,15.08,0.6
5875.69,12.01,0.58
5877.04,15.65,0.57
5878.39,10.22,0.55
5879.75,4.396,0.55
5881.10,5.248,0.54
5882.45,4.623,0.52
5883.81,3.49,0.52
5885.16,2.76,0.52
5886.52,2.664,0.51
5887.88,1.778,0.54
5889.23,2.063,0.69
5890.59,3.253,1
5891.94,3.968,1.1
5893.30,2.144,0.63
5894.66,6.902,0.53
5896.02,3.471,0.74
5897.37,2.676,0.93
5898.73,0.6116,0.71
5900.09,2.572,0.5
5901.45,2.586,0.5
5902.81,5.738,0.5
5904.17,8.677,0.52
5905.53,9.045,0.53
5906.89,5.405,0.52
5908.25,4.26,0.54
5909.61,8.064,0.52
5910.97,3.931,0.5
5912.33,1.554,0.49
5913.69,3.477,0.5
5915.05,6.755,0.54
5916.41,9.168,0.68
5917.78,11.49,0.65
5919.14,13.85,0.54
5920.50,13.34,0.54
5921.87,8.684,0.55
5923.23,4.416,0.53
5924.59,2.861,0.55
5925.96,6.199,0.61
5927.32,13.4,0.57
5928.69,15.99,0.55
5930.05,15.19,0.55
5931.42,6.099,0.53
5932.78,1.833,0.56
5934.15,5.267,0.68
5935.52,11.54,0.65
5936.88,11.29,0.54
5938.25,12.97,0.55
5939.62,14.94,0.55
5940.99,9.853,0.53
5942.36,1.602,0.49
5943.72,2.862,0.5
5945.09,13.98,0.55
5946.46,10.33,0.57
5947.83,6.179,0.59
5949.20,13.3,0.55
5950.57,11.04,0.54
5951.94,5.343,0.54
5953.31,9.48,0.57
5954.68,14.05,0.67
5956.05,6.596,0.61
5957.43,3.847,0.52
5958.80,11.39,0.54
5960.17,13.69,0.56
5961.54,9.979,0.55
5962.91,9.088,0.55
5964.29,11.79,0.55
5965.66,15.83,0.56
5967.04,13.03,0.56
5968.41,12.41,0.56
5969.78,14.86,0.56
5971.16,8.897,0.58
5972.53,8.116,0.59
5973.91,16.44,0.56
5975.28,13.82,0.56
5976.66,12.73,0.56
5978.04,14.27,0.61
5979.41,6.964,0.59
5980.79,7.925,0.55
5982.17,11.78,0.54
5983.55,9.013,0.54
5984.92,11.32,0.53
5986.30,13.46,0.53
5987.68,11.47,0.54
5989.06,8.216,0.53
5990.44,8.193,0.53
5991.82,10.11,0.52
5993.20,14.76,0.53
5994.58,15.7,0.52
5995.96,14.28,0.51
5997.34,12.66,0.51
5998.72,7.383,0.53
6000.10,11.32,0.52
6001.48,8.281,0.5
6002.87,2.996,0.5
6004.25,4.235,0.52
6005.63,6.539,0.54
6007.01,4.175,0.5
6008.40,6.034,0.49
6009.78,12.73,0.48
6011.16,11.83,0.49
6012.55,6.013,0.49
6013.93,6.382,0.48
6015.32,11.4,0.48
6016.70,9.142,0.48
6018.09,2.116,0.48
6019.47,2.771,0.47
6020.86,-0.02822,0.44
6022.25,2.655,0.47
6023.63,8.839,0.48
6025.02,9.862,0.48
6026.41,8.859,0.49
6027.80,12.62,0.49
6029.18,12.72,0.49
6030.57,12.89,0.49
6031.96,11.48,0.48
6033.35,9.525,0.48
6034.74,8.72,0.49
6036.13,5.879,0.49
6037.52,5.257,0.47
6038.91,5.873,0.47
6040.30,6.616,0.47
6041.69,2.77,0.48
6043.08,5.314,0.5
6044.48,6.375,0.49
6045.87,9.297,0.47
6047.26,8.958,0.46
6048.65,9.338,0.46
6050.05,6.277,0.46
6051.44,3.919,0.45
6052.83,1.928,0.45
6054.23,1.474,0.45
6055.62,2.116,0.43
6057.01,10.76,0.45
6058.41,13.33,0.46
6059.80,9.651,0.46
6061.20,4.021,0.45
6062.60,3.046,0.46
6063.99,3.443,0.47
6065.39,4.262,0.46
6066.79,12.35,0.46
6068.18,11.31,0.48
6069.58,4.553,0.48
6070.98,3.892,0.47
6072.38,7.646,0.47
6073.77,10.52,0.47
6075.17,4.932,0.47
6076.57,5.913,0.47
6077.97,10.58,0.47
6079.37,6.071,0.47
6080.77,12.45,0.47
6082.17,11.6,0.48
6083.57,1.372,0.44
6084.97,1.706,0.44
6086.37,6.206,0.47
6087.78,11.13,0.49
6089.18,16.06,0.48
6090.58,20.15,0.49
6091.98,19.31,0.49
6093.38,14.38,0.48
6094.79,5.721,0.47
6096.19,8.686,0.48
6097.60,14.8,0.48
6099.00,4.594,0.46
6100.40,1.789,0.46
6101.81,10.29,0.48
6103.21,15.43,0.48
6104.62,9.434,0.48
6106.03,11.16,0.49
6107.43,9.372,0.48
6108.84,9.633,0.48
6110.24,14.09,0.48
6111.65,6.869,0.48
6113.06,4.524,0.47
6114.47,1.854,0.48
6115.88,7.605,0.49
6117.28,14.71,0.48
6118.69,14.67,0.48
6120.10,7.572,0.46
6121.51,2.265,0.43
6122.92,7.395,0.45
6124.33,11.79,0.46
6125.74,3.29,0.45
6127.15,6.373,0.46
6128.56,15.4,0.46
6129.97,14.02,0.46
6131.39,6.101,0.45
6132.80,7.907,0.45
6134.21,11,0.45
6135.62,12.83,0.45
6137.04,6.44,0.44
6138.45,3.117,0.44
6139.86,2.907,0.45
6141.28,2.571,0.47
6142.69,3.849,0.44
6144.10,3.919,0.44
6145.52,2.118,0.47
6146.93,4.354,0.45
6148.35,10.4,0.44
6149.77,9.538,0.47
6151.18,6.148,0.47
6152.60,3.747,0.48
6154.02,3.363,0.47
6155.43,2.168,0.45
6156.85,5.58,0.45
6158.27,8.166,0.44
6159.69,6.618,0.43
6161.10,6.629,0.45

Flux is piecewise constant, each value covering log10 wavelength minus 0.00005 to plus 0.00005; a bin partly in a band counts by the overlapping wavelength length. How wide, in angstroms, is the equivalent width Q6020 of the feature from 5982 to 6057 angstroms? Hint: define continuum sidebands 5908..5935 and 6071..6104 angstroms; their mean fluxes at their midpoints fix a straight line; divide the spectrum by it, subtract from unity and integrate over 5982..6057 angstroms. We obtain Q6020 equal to 6.50 angstroms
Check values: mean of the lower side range 7.87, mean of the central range 8.03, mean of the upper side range 9.51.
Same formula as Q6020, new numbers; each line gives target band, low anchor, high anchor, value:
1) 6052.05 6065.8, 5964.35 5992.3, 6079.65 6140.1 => 6.39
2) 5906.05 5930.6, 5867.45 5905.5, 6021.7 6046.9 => -2.57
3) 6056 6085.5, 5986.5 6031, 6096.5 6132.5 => 5.26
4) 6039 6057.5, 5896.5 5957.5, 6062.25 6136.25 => 6.24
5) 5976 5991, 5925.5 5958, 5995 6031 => -3.34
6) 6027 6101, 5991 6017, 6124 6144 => 3.26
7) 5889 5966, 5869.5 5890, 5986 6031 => 7.31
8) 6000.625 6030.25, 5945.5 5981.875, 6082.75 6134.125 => 8.83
